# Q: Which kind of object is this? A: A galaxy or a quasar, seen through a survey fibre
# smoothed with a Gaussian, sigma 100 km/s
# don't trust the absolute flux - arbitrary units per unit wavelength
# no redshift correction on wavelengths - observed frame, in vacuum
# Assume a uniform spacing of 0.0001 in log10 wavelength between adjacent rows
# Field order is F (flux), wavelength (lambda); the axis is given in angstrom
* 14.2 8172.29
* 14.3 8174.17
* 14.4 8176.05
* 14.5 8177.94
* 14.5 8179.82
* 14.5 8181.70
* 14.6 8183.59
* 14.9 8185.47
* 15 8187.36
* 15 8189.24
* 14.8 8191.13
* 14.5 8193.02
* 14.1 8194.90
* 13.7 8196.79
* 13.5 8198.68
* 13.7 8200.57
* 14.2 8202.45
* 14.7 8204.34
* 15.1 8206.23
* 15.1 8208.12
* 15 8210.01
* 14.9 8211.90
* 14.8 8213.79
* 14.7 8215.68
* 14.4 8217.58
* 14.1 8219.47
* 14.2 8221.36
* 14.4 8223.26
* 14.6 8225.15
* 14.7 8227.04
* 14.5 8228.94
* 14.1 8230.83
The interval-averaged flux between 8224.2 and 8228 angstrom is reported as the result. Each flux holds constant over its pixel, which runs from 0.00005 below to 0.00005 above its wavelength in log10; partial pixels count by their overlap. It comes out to 14.7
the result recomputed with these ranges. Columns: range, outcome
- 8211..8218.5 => 14.7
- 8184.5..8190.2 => 15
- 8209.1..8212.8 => 15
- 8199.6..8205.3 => 14.2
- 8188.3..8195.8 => 14.6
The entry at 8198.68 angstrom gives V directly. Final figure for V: 13.5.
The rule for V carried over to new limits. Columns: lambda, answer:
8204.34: 14.7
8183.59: 14.6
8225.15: 14.6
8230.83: 14.1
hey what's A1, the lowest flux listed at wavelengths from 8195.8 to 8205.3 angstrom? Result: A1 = 13.5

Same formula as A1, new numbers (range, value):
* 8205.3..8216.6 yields 14.7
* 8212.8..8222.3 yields 14.1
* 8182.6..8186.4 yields 14.6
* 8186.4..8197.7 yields 13.7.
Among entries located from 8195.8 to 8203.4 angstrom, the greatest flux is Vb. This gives 14.2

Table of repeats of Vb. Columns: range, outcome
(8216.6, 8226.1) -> 14.6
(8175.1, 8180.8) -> 14.5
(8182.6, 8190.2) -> 15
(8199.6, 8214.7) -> 15.1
